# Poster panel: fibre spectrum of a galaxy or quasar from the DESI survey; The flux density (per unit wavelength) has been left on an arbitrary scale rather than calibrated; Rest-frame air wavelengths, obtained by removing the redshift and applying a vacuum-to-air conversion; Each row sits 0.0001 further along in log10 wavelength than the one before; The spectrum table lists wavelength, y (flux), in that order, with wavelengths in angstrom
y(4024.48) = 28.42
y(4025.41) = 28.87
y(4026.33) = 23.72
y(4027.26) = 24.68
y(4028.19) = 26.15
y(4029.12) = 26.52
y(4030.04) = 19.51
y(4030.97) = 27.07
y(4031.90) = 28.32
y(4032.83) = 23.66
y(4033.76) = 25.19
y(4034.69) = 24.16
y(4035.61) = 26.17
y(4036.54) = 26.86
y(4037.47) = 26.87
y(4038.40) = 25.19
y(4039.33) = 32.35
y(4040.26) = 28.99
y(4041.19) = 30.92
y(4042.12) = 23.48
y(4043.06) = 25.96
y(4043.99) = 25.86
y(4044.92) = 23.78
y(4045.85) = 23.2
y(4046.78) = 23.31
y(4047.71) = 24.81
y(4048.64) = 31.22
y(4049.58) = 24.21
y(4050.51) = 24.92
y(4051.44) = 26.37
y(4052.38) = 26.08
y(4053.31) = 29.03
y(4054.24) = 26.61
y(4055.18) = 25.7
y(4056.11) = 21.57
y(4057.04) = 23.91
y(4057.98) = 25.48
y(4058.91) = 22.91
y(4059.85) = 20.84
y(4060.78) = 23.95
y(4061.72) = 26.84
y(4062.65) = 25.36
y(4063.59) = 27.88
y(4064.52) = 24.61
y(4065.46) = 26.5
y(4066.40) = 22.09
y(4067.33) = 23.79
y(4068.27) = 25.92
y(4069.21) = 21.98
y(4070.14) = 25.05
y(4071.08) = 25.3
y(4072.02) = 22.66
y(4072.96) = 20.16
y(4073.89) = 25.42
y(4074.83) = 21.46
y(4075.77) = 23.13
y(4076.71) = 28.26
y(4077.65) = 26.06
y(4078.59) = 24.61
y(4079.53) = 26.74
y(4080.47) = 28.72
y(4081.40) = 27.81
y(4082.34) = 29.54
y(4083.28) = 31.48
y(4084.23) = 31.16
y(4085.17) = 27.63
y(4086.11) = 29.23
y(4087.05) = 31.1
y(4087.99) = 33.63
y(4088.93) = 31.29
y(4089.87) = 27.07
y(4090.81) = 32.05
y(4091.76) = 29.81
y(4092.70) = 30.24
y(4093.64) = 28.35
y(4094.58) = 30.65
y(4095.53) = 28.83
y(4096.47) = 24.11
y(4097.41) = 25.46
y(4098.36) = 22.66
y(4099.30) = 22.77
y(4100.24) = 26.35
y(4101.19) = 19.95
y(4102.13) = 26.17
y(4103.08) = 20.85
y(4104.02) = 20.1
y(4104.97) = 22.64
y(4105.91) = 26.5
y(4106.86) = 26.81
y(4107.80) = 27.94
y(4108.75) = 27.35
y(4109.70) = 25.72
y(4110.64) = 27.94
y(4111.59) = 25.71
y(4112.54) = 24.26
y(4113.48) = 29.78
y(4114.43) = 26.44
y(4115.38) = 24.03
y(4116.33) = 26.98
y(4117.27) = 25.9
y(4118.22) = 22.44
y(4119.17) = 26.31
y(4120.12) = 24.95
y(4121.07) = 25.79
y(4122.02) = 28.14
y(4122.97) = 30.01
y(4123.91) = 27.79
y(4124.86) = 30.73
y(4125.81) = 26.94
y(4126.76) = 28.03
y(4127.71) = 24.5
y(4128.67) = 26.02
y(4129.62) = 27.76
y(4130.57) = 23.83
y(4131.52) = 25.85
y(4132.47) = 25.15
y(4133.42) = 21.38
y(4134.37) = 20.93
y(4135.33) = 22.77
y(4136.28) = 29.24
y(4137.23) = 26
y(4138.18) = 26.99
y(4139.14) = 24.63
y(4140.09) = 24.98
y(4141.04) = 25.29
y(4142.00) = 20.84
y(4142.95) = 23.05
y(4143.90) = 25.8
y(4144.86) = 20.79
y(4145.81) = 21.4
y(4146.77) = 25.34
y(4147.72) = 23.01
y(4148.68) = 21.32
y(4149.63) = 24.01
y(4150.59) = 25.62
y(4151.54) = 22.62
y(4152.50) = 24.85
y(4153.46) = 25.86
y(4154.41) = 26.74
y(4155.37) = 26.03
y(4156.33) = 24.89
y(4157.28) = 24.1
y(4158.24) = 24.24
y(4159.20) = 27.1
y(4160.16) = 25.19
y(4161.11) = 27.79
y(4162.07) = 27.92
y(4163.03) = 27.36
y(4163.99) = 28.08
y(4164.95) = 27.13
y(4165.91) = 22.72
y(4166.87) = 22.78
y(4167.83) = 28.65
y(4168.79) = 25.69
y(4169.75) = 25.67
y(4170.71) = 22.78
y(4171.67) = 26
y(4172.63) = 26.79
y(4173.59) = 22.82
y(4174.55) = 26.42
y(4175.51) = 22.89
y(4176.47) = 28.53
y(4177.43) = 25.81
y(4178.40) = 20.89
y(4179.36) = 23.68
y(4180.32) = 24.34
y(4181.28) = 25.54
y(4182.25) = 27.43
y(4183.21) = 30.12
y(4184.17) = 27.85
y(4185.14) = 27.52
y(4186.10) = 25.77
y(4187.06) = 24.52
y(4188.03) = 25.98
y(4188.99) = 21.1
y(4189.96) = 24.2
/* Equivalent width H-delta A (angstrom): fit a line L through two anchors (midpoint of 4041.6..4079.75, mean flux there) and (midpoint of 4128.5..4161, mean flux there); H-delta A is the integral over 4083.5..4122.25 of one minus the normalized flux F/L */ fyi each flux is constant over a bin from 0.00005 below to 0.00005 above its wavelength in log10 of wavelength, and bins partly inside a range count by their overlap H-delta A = -3.2 angstrom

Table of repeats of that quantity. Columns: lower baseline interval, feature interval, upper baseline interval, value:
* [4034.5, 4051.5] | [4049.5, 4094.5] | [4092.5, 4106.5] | -1.5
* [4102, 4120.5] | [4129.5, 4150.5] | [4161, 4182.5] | 1.1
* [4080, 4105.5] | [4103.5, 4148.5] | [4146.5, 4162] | 1.2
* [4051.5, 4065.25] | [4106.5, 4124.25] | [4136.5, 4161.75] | -1.2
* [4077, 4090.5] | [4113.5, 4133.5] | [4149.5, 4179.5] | 0.7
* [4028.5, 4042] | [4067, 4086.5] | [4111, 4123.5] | 0.3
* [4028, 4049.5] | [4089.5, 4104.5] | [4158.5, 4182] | -0.1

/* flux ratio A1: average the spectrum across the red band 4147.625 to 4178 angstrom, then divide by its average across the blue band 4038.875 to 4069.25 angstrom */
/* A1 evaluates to 0.99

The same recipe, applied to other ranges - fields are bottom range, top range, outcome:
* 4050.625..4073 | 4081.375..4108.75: 1.11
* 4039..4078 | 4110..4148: 1.01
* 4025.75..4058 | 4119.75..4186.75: 0.99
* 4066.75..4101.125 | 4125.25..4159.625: 0.92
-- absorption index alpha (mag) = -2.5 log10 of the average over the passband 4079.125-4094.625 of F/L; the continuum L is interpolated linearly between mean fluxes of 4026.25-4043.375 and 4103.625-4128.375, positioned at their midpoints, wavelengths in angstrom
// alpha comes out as -0.14 mag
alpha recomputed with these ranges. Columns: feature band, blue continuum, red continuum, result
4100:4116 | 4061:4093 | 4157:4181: 0.05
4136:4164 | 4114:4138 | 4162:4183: 0.03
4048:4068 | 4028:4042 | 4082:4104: 0.07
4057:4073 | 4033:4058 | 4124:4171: 0.07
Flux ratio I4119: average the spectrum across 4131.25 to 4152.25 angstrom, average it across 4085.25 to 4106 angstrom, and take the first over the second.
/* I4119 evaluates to 0.9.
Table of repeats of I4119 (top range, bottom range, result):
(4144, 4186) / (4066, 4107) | 0.96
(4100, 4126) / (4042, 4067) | 1.03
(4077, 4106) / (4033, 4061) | 1.06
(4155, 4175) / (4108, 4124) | 0.97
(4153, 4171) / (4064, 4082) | 1.04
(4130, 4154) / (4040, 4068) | 0.95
